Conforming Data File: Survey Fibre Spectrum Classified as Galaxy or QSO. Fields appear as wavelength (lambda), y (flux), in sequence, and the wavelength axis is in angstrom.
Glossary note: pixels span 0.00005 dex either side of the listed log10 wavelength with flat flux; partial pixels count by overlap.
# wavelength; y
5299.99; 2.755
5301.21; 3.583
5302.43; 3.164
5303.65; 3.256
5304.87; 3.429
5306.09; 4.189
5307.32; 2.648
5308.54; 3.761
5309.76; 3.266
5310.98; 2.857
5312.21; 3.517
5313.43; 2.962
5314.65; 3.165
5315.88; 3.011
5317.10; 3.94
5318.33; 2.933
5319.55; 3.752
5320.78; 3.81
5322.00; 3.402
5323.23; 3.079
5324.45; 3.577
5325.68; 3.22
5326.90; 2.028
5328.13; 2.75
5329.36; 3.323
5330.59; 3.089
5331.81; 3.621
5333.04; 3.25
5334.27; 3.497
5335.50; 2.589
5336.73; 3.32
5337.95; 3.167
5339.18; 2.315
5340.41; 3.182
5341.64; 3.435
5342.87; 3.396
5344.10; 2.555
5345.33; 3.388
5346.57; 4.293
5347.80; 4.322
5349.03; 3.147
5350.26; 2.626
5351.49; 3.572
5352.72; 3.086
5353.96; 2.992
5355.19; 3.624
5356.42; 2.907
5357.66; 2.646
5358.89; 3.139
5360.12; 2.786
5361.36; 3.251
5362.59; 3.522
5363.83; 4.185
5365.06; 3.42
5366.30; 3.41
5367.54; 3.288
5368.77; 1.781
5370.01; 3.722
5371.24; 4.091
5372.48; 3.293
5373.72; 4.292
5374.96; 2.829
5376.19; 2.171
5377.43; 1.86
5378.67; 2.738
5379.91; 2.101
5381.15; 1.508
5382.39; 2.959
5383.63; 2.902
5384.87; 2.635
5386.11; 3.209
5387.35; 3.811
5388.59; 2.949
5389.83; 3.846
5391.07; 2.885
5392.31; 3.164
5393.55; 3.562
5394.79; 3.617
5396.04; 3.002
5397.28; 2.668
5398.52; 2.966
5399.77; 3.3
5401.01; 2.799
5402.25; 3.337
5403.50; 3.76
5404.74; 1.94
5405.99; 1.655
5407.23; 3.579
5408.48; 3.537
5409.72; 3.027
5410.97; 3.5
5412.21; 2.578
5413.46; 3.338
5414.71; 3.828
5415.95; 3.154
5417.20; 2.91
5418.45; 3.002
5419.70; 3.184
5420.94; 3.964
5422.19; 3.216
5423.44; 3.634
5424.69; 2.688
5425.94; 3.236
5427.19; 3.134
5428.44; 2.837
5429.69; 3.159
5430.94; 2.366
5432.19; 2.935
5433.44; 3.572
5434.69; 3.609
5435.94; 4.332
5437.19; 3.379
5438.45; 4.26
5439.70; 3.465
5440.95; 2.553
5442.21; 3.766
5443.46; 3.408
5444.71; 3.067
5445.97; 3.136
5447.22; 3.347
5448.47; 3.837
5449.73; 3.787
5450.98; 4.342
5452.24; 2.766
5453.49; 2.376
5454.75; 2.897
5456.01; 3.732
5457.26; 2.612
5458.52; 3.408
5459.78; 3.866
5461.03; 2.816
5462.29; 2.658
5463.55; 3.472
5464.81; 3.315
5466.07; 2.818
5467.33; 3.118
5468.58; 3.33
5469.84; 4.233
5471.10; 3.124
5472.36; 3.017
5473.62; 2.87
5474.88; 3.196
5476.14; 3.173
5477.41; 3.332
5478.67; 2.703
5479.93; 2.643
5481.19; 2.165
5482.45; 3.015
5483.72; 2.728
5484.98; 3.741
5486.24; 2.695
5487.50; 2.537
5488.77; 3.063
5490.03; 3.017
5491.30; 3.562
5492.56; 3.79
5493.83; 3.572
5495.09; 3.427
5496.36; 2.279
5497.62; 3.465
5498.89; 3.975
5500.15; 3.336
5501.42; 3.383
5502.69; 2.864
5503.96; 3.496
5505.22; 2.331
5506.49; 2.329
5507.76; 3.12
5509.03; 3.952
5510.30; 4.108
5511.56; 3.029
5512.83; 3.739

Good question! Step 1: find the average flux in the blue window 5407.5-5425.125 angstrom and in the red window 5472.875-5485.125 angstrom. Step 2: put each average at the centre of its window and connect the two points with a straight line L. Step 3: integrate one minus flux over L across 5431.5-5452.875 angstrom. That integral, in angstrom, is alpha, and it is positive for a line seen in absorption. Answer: -2.6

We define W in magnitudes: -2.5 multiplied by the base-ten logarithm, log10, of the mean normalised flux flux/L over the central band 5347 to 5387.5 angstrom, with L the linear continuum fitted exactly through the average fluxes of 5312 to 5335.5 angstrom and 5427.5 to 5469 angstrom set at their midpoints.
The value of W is 0.06 mag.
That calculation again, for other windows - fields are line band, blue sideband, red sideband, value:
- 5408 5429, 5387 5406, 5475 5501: -0.04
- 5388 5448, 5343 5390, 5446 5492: -0.03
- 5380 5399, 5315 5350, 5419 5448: 0.09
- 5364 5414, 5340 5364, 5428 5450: 0.10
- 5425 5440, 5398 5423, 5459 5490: -0.08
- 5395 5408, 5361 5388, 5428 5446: 0.09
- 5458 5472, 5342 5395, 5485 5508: -0.05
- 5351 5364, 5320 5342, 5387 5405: -0.02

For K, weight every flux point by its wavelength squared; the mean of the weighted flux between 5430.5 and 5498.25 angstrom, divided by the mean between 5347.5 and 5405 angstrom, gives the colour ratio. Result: 1.07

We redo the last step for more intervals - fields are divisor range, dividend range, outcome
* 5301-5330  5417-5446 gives 1.05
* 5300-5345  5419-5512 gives 1.06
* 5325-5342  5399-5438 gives 1.08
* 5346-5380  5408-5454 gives 1.06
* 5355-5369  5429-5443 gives 1.10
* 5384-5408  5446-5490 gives 1.04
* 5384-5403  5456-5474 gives 1.04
